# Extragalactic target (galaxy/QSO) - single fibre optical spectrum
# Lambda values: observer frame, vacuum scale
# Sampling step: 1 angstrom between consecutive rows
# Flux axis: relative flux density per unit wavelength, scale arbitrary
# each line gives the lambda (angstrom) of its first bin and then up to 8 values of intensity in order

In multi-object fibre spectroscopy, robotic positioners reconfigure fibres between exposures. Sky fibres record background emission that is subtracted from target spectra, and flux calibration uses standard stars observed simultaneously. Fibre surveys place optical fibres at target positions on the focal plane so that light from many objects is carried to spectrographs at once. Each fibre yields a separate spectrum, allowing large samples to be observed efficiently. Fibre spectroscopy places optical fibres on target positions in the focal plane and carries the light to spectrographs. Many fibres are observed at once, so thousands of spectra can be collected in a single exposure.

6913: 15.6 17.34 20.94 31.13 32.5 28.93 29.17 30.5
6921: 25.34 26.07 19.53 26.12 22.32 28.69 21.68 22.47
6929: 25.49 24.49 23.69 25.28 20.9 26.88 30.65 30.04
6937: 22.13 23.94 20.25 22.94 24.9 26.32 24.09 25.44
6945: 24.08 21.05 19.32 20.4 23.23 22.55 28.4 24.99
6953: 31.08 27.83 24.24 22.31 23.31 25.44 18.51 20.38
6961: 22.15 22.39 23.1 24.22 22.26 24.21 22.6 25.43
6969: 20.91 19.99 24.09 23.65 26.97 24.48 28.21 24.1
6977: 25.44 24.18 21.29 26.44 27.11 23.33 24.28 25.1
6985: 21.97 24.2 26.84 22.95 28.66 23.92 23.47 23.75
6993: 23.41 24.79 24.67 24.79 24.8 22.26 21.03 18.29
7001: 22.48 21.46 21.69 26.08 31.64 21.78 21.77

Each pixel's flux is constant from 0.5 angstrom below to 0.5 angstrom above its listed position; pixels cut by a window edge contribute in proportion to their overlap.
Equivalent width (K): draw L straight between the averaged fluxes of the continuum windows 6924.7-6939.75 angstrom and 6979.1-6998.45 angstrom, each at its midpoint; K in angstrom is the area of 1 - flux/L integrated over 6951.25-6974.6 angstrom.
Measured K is 0.8 angstrom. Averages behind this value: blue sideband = 24.6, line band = 23.7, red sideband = 24.5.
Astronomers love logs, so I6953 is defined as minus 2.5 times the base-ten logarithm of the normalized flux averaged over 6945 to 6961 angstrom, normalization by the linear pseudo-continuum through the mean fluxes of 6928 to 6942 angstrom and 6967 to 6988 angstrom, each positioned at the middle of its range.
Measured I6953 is 0.047 mag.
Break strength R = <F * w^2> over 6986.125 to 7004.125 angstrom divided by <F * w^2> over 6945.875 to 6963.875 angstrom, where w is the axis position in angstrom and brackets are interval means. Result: 1.0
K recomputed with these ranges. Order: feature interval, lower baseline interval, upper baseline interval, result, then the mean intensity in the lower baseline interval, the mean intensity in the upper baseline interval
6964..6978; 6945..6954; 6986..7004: -0.11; 24.1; 23.6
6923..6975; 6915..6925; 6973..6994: 4.08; 27.1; 24.7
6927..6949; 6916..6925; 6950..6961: 1.59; 27.2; 24.4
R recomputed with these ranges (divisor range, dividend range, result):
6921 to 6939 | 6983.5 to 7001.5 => 0.98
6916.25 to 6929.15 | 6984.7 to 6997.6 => 0.95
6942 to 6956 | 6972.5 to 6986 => 1.03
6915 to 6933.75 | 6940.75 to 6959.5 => 0.94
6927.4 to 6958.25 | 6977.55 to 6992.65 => 1.01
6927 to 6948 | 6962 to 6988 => 1.01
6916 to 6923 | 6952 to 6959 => 0.90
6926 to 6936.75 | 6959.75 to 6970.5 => 0.90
